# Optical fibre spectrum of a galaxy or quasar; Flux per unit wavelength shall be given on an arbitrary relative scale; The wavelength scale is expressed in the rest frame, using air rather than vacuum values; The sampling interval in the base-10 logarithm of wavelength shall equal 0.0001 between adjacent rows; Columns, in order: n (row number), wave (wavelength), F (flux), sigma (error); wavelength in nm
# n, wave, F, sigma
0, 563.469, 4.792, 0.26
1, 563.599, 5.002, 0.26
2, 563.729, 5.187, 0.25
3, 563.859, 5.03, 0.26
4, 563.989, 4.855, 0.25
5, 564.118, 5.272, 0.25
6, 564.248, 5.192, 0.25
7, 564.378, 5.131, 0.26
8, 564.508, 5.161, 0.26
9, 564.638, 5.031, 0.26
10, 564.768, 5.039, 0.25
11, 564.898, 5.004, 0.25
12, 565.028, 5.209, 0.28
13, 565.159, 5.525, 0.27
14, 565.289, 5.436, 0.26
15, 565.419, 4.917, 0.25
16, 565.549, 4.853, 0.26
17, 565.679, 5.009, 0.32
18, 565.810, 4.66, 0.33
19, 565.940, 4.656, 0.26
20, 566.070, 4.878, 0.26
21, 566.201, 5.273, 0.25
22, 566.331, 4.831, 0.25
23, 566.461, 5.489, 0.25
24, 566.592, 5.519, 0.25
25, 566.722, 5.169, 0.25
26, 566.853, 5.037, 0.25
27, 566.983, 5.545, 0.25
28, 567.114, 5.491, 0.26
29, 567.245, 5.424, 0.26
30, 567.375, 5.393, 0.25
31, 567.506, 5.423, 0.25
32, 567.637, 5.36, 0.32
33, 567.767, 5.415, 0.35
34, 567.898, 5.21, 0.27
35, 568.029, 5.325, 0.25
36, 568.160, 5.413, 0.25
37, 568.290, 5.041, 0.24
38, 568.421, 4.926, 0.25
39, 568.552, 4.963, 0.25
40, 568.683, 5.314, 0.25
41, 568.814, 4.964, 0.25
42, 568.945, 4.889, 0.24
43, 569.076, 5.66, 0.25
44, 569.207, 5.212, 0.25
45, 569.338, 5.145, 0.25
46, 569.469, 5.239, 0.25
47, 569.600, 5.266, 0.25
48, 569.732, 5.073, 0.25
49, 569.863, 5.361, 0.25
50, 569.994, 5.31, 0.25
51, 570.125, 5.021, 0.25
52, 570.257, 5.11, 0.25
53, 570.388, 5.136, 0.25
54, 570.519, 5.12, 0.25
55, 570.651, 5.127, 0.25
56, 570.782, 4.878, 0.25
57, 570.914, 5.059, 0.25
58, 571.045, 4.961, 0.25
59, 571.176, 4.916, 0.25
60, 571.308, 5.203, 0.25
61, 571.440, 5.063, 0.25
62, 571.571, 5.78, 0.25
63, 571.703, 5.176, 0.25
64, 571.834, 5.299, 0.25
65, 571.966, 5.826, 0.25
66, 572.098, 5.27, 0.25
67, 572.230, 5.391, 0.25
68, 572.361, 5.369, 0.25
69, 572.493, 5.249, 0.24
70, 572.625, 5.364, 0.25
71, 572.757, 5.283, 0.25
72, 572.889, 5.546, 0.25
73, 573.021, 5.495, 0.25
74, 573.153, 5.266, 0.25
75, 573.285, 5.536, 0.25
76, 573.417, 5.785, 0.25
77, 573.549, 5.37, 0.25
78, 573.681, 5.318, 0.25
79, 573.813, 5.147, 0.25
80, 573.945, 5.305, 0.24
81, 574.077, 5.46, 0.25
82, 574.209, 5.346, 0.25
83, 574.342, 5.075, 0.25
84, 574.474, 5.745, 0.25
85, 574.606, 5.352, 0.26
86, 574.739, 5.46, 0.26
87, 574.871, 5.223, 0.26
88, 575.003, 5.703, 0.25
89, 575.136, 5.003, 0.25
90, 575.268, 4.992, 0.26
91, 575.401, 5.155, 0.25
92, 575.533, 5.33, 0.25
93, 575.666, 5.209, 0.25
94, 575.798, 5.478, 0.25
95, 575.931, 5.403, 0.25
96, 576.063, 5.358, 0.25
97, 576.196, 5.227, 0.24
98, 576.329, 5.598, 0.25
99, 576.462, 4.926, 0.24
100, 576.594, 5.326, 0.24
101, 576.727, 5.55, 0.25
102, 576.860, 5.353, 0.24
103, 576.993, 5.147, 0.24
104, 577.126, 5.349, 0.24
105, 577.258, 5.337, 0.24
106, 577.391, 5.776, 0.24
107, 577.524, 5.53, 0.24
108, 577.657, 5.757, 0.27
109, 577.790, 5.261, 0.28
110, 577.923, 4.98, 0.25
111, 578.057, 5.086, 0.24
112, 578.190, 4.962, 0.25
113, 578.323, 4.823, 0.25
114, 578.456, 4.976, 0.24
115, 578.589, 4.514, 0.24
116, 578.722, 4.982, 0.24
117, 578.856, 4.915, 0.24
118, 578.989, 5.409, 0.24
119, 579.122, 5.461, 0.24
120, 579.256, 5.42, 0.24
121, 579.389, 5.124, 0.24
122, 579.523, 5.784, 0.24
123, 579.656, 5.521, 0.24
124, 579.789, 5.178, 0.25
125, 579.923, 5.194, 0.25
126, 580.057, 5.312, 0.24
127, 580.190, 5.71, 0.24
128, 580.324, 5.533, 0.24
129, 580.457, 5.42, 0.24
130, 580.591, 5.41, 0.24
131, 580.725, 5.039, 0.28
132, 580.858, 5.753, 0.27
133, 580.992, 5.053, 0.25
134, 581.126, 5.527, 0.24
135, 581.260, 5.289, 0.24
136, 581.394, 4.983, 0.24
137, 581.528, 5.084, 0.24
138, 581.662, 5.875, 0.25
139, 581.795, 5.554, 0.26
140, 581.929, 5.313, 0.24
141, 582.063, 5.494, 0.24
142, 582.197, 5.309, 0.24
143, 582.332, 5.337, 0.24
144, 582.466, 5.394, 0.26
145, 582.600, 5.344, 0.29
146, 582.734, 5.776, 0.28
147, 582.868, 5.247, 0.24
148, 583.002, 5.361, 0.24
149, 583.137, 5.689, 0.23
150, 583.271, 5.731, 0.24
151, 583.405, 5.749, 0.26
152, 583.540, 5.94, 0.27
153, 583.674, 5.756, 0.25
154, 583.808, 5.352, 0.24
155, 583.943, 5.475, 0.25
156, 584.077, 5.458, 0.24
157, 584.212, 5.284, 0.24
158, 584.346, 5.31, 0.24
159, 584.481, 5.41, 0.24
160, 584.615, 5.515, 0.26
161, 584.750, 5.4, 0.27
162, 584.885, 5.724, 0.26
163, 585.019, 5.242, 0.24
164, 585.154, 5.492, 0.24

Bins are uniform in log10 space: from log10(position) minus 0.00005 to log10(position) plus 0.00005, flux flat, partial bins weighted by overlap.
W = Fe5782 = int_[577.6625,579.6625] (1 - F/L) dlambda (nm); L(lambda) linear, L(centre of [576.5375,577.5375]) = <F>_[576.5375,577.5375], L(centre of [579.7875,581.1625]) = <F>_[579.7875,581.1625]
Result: 0.09 nm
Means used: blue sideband 5.42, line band 5.15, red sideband 5.38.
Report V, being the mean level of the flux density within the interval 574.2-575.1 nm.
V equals 5.4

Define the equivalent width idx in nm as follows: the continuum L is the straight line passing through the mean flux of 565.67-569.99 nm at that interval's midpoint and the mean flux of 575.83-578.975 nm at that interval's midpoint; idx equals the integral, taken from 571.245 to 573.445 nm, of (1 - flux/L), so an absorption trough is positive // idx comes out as -0.08 nm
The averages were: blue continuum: 5.2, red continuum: 5.23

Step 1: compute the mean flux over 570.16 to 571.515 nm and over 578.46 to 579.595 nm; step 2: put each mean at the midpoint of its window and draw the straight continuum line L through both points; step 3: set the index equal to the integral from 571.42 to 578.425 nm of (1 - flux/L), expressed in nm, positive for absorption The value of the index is -0.30 nm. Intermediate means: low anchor 5.06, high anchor 5.19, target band 5.34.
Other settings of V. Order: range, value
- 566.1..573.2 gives 5.25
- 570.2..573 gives 5.25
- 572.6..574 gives 5.4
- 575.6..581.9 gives 5.31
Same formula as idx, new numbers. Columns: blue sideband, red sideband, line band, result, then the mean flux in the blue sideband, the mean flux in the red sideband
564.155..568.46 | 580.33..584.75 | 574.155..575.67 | 0.01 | 5.18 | 5.45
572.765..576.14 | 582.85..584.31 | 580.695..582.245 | 0.04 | 5.36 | 5.55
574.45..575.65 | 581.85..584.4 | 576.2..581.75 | 0.10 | 5.31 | 5.49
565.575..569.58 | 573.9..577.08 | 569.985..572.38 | 0.02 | 5.19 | 5.32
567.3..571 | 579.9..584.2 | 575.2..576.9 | 0.01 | 5.19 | 5.45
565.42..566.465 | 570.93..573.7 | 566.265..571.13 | -0.10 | 4.92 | 5.35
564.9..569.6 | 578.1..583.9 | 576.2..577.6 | -0.02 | 5.19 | 5.36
